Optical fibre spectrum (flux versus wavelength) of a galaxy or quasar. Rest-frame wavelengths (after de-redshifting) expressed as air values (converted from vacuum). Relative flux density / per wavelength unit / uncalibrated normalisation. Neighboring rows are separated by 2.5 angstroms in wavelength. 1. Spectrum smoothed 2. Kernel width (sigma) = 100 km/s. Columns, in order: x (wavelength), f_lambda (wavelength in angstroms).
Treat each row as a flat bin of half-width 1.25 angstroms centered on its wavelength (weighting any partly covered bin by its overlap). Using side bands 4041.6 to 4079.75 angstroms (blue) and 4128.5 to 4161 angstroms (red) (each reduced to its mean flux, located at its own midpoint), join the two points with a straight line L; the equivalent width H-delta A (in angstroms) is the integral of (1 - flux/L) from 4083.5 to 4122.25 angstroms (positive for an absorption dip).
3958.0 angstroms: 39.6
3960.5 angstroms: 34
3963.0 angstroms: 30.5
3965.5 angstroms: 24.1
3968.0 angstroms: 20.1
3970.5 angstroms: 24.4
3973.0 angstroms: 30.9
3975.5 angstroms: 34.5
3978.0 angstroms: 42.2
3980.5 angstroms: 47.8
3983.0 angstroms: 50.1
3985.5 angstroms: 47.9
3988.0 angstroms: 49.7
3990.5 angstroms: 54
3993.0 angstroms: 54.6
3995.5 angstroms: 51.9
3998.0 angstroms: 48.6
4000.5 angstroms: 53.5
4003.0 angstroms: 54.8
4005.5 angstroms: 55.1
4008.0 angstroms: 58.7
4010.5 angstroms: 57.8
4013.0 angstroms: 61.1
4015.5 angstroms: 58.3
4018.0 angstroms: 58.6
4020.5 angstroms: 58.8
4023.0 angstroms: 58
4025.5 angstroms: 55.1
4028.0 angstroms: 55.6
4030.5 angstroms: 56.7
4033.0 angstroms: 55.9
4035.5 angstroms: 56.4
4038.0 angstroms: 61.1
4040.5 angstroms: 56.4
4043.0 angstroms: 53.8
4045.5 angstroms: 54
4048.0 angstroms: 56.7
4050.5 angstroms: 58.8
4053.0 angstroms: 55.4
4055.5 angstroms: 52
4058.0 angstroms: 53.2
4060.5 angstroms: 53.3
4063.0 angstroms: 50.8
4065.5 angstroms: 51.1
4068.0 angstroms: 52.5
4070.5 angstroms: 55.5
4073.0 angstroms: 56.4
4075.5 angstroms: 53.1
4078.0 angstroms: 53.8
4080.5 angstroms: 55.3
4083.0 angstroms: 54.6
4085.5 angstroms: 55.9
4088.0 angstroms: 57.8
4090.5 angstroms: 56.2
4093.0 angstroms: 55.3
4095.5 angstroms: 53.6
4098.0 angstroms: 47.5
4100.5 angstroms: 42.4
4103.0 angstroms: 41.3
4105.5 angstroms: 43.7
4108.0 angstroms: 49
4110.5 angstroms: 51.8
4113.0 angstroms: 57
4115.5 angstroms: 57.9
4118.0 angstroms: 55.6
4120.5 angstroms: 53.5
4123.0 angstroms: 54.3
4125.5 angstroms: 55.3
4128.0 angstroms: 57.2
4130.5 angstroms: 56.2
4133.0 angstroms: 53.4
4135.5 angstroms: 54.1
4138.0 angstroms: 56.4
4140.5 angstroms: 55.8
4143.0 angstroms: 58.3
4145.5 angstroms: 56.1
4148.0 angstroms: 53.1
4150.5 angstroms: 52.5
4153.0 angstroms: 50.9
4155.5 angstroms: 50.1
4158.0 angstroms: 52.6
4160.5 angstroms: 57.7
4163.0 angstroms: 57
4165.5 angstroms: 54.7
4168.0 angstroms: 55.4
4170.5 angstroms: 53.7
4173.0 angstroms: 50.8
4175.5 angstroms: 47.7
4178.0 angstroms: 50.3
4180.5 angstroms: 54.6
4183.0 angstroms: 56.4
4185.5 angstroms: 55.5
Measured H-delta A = 1.60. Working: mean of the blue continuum 54.1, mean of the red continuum 54.4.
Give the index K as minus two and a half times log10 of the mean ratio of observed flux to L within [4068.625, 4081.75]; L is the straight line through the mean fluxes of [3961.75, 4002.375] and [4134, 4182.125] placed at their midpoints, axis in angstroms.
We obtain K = -0.14 mag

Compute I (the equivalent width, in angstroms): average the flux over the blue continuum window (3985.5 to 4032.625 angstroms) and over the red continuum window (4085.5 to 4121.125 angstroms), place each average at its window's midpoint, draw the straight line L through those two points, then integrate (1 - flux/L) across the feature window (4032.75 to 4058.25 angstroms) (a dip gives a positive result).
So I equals -0.9 angstroms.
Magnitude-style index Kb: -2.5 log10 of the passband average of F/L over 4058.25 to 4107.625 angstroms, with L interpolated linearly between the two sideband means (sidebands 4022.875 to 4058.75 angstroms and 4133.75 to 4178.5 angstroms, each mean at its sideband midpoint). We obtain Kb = 0.06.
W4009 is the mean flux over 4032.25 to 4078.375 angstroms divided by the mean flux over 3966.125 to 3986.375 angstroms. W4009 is 1.49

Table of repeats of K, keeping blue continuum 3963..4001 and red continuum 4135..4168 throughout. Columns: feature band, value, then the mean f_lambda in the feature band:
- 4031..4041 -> -0.25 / 57.5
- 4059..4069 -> -0.09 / 51.9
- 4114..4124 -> -0.07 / 55.4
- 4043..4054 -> -0.20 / 56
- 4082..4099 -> -0.10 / 54.5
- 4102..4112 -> 0.10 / 46.8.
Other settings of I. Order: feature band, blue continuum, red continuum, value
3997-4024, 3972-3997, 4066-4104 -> -4.8 angstroms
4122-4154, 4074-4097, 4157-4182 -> -0.5 angstroms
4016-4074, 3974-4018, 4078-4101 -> -3.0 angstroms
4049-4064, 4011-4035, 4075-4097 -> 0.6 angstroms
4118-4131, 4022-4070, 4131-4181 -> -0.3 angstroms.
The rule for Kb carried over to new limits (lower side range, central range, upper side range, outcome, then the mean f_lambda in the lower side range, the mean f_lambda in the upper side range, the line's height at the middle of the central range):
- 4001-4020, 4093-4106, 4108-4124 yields 0.18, 57.6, 54.6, 55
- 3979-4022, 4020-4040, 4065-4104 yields -0.07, 54.1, 52.7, 53.7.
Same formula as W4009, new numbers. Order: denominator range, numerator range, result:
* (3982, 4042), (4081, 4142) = 0.96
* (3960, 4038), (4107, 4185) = 1.11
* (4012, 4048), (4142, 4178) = 0.94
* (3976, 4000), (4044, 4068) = 1.09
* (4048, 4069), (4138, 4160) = 1.01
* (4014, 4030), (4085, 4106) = 0.88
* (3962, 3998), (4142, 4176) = 1.32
